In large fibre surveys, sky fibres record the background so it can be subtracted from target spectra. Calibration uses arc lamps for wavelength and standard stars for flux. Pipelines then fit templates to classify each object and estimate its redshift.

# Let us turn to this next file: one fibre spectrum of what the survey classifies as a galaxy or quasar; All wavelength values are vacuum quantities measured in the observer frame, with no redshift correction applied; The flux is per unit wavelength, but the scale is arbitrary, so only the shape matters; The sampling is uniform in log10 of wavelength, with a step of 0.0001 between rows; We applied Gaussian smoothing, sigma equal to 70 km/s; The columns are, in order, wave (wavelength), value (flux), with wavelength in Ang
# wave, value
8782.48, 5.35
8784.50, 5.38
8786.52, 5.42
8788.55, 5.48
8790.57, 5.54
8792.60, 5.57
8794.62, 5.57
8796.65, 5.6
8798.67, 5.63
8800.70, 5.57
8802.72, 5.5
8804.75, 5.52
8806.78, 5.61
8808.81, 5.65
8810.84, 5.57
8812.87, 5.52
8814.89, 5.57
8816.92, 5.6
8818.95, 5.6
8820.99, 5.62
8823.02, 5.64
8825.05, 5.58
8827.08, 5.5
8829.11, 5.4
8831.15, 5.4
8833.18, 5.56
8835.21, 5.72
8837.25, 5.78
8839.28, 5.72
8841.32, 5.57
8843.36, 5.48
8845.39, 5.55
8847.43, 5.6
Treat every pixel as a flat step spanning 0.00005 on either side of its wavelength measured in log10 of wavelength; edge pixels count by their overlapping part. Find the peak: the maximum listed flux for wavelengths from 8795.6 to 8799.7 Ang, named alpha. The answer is 5.63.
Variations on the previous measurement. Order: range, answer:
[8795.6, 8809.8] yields 5.65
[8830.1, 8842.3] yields 5.78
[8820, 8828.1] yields 5.64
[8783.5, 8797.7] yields 5.6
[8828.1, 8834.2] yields 5.56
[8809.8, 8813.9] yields 5.57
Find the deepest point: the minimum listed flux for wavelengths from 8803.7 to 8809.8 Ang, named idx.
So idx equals 5.52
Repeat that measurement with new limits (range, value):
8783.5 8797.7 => 5.38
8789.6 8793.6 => 5.54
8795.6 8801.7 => 5.57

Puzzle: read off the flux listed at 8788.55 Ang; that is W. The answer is 5.48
